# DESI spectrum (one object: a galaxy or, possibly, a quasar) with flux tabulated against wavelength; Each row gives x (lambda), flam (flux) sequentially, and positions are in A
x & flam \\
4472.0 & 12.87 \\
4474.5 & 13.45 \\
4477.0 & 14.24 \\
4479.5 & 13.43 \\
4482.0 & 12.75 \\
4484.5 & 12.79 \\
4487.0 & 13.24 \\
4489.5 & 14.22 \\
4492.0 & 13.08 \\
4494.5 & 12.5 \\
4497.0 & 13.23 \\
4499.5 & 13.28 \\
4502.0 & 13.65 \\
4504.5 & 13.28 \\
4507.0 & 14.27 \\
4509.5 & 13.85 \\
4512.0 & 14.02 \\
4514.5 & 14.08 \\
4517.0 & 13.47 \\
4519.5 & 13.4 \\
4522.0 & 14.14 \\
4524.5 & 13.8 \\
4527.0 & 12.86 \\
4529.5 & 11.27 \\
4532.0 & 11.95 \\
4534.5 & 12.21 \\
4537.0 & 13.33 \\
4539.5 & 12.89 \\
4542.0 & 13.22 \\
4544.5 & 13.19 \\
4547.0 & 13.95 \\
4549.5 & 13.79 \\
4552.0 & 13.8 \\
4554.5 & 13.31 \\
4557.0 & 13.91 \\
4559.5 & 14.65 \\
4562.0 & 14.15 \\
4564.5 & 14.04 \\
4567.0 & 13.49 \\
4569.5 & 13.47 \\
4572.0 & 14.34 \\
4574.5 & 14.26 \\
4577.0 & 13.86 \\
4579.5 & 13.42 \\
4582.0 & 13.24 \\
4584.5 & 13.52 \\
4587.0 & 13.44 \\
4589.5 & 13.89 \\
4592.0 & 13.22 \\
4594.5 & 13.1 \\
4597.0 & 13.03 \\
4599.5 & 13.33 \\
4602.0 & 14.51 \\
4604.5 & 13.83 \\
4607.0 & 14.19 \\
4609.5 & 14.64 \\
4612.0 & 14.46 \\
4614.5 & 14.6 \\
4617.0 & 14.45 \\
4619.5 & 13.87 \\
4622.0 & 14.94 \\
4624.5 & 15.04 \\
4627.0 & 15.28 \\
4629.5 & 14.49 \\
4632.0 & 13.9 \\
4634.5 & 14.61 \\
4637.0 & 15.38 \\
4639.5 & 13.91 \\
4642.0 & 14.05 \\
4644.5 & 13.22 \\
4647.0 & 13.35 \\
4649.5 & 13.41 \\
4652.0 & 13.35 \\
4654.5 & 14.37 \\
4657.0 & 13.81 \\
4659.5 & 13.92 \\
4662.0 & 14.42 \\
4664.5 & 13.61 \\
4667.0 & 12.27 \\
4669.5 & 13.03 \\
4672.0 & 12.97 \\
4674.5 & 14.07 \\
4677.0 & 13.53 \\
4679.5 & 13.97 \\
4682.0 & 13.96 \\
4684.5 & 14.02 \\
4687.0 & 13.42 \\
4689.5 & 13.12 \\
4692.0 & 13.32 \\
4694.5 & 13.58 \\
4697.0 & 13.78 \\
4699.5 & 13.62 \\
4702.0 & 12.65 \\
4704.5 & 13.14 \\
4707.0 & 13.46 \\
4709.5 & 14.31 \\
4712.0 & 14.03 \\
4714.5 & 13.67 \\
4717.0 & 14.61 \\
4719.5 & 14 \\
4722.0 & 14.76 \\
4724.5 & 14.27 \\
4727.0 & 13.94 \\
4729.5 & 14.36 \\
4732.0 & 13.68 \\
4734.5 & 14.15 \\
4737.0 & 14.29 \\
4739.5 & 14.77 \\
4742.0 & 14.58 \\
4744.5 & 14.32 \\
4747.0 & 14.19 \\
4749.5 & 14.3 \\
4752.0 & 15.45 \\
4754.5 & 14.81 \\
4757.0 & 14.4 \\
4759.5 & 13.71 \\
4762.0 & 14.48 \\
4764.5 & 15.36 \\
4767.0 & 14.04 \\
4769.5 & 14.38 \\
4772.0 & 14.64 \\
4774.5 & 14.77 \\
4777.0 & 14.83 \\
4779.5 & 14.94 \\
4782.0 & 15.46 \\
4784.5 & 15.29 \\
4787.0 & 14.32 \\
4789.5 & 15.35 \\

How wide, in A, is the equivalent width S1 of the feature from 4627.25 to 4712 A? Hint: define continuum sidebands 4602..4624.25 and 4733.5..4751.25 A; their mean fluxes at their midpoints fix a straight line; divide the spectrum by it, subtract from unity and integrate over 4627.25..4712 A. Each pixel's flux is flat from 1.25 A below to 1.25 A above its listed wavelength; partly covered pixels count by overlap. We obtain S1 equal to 4.0 A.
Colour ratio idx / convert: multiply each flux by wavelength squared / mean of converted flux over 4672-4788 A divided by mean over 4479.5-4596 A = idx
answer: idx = 1.15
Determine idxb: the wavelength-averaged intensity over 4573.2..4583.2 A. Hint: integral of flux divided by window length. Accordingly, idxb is 13.7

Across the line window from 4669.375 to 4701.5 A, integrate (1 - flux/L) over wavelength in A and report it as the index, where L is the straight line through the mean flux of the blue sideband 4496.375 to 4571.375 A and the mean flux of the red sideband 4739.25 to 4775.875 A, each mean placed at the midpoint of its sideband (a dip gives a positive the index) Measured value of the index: 1.4 A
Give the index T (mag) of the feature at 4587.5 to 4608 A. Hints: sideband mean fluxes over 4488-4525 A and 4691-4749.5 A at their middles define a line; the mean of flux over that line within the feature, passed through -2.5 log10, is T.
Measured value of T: 0.01 mag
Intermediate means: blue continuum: 13.6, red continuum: 14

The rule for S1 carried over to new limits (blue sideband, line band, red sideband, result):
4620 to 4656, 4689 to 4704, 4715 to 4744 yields 1.0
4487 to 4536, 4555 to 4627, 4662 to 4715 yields -3.1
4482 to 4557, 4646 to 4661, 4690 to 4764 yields 0.1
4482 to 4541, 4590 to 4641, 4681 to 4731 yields -2.6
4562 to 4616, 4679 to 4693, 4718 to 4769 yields 0.5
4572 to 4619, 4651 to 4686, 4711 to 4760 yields 1.1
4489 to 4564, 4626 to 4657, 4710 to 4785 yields -0.3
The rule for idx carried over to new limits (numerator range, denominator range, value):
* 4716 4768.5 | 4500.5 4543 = 1.19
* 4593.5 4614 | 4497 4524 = 1.06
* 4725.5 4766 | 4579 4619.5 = 1.11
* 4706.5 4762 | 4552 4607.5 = 1.11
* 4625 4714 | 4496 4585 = 1.08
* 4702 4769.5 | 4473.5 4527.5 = 1.17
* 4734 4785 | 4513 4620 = 1.17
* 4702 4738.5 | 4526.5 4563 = 1.14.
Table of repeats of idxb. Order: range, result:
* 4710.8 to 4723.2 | 14.2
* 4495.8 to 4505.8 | 13.4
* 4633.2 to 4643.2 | 14.5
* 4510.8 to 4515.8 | 14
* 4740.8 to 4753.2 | 14.6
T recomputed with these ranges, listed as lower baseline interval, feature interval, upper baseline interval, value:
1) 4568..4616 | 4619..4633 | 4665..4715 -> -0.07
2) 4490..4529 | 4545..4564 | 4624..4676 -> -0.02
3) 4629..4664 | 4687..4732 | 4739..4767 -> 0.04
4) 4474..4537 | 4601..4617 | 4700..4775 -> -0.05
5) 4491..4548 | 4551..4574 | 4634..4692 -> -0.04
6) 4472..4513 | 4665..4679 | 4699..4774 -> 0.06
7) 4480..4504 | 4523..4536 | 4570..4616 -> 0.08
